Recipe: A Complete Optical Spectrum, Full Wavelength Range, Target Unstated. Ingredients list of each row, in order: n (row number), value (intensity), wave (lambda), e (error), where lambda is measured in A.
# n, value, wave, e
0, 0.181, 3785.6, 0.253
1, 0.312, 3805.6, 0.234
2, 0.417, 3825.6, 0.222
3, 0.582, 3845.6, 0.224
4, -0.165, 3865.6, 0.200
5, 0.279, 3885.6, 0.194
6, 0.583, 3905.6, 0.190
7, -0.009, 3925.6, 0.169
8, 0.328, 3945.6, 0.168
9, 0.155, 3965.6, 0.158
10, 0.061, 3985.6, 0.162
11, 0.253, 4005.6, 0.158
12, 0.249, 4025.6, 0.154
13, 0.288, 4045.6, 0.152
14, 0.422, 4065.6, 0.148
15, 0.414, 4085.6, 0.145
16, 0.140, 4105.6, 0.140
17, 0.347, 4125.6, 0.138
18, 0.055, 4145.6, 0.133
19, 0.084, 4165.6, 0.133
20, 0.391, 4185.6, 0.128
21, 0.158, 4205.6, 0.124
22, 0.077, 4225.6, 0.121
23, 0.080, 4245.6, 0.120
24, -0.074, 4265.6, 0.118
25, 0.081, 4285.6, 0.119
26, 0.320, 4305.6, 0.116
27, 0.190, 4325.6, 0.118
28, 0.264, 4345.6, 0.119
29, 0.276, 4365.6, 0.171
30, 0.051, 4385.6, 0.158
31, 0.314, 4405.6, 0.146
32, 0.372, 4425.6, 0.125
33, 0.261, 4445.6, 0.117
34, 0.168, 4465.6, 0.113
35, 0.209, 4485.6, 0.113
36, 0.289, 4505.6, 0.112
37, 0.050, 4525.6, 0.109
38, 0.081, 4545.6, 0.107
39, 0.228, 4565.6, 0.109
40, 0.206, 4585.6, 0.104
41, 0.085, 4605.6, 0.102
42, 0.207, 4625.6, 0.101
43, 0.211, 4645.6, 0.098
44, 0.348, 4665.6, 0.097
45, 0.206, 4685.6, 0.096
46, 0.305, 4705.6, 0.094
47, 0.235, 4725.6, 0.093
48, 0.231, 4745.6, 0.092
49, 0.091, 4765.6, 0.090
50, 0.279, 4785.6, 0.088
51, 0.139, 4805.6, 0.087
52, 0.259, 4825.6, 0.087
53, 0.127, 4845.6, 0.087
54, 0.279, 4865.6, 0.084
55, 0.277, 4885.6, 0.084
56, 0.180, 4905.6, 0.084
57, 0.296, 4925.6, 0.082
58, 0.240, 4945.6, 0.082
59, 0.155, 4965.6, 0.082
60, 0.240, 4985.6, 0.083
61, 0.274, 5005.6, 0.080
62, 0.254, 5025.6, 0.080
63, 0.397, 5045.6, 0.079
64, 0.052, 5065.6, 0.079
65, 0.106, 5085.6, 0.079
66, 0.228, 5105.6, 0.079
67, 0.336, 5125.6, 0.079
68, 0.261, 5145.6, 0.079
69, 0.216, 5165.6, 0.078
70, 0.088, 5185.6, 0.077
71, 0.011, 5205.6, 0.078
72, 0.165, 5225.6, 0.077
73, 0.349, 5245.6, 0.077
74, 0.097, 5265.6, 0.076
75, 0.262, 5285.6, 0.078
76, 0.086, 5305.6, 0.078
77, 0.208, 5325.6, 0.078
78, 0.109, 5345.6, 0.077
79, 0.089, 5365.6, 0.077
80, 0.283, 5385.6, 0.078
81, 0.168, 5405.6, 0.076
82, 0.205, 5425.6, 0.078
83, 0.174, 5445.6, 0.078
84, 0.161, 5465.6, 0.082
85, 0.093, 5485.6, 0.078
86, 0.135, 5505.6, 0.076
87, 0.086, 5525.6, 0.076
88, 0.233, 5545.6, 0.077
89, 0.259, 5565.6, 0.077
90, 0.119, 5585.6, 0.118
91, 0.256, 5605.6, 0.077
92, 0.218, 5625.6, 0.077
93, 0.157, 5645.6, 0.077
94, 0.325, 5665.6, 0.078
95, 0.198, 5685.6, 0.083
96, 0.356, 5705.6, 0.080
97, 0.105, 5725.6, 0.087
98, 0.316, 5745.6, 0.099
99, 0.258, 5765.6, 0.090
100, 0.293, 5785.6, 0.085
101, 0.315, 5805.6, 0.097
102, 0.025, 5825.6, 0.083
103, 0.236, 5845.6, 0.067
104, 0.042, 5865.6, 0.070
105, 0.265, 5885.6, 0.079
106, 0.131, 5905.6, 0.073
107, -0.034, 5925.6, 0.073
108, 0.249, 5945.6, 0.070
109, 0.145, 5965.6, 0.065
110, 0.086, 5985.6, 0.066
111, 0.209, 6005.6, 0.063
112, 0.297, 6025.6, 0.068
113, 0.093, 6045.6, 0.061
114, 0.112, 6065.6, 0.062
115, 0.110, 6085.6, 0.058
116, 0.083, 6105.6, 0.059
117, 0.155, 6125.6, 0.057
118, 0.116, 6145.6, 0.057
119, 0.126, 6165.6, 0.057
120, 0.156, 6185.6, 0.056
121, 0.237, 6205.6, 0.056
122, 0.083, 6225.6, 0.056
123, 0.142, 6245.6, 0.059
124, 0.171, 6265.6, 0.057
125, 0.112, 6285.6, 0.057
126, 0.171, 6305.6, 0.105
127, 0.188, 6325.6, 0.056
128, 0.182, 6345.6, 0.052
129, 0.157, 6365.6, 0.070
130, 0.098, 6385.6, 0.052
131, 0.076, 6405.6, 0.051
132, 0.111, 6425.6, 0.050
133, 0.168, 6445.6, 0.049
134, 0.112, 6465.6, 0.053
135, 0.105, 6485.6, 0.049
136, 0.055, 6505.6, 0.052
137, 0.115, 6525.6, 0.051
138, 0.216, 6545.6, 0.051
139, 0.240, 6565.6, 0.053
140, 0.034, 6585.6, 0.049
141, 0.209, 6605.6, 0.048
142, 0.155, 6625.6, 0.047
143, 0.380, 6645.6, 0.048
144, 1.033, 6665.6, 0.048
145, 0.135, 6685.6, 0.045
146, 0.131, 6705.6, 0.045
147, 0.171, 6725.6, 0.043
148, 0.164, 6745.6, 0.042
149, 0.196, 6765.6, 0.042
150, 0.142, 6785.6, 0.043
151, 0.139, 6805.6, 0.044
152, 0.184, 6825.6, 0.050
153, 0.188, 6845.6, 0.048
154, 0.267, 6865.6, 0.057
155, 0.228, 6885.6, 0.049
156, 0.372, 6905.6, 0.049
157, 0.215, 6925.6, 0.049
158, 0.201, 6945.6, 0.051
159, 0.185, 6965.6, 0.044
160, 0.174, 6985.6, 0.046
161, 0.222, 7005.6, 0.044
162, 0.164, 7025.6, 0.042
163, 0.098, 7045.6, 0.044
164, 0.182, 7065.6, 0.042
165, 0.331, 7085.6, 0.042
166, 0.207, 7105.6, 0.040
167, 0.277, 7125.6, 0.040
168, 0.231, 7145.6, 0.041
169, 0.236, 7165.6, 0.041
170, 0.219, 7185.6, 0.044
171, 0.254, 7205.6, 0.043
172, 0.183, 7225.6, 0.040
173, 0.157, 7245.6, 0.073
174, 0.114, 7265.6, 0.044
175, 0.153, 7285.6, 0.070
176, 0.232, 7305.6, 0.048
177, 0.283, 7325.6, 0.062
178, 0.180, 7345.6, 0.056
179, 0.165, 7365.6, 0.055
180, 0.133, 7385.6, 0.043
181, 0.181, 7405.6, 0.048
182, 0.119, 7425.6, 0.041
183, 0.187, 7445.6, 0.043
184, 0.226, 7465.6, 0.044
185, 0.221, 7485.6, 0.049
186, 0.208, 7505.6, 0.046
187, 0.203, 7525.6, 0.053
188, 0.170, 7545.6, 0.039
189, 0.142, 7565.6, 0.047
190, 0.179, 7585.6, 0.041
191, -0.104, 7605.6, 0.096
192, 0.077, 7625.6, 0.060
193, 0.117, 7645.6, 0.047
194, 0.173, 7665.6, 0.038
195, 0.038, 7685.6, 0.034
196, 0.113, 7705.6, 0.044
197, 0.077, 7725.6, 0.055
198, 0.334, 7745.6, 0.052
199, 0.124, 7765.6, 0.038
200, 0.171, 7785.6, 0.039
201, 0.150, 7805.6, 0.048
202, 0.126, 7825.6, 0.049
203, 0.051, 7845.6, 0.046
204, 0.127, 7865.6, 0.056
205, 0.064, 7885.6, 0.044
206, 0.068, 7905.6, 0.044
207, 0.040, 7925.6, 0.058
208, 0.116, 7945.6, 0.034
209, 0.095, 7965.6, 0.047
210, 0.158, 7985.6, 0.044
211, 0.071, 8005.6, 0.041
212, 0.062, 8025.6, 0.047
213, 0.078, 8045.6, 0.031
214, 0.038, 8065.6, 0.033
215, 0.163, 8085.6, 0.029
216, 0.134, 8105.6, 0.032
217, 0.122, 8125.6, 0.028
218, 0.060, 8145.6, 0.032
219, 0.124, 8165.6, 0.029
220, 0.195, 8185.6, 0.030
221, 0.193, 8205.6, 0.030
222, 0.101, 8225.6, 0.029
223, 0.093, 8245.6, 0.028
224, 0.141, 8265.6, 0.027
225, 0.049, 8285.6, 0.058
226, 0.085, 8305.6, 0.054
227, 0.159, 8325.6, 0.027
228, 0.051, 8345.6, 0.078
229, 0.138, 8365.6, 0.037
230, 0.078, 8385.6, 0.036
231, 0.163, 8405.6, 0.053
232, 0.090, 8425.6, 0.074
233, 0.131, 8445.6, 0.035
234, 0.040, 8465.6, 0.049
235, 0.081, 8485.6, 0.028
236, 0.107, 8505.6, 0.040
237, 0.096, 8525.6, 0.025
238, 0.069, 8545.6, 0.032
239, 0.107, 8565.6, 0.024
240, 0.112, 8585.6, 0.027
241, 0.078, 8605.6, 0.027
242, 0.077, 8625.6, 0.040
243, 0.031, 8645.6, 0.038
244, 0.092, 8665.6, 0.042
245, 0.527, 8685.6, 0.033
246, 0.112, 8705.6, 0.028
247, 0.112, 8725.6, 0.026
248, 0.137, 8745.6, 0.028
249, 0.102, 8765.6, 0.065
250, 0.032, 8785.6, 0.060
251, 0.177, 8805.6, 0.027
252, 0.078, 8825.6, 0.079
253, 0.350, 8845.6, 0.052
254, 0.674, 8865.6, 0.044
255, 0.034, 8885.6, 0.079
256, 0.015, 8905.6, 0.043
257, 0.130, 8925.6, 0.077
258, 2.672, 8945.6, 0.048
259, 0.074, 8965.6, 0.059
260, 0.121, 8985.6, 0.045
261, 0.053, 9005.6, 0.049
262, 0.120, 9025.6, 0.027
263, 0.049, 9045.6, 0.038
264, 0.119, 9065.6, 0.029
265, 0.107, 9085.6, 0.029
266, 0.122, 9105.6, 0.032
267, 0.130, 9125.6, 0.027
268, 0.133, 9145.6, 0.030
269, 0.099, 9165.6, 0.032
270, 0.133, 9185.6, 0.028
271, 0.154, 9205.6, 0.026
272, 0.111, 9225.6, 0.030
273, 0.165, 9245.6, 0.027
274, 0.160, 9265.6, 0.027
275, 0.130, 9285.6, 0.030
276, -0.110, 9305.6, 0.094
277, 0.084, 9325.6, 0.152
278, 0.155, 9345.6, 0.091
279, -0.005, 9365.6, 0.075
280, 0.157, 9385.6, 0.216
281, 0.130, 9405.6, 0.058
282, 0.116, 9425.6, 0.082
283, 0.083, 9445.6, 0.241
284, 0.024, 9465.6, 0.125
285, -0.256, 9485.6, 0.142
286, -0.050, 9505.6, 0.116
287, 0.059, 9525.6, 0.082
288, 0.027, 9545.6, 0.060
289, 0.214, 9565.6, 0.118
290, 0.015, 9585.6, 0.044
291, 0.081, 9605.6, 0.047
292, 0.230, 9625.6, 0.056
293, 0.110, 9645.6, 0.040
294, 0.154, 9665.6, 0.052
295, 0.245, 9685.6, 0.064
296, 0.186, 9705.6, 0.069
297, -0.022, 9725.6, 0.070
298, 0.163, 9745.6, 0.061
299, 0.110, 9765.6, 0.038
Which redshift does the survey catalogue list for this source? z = 0.785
